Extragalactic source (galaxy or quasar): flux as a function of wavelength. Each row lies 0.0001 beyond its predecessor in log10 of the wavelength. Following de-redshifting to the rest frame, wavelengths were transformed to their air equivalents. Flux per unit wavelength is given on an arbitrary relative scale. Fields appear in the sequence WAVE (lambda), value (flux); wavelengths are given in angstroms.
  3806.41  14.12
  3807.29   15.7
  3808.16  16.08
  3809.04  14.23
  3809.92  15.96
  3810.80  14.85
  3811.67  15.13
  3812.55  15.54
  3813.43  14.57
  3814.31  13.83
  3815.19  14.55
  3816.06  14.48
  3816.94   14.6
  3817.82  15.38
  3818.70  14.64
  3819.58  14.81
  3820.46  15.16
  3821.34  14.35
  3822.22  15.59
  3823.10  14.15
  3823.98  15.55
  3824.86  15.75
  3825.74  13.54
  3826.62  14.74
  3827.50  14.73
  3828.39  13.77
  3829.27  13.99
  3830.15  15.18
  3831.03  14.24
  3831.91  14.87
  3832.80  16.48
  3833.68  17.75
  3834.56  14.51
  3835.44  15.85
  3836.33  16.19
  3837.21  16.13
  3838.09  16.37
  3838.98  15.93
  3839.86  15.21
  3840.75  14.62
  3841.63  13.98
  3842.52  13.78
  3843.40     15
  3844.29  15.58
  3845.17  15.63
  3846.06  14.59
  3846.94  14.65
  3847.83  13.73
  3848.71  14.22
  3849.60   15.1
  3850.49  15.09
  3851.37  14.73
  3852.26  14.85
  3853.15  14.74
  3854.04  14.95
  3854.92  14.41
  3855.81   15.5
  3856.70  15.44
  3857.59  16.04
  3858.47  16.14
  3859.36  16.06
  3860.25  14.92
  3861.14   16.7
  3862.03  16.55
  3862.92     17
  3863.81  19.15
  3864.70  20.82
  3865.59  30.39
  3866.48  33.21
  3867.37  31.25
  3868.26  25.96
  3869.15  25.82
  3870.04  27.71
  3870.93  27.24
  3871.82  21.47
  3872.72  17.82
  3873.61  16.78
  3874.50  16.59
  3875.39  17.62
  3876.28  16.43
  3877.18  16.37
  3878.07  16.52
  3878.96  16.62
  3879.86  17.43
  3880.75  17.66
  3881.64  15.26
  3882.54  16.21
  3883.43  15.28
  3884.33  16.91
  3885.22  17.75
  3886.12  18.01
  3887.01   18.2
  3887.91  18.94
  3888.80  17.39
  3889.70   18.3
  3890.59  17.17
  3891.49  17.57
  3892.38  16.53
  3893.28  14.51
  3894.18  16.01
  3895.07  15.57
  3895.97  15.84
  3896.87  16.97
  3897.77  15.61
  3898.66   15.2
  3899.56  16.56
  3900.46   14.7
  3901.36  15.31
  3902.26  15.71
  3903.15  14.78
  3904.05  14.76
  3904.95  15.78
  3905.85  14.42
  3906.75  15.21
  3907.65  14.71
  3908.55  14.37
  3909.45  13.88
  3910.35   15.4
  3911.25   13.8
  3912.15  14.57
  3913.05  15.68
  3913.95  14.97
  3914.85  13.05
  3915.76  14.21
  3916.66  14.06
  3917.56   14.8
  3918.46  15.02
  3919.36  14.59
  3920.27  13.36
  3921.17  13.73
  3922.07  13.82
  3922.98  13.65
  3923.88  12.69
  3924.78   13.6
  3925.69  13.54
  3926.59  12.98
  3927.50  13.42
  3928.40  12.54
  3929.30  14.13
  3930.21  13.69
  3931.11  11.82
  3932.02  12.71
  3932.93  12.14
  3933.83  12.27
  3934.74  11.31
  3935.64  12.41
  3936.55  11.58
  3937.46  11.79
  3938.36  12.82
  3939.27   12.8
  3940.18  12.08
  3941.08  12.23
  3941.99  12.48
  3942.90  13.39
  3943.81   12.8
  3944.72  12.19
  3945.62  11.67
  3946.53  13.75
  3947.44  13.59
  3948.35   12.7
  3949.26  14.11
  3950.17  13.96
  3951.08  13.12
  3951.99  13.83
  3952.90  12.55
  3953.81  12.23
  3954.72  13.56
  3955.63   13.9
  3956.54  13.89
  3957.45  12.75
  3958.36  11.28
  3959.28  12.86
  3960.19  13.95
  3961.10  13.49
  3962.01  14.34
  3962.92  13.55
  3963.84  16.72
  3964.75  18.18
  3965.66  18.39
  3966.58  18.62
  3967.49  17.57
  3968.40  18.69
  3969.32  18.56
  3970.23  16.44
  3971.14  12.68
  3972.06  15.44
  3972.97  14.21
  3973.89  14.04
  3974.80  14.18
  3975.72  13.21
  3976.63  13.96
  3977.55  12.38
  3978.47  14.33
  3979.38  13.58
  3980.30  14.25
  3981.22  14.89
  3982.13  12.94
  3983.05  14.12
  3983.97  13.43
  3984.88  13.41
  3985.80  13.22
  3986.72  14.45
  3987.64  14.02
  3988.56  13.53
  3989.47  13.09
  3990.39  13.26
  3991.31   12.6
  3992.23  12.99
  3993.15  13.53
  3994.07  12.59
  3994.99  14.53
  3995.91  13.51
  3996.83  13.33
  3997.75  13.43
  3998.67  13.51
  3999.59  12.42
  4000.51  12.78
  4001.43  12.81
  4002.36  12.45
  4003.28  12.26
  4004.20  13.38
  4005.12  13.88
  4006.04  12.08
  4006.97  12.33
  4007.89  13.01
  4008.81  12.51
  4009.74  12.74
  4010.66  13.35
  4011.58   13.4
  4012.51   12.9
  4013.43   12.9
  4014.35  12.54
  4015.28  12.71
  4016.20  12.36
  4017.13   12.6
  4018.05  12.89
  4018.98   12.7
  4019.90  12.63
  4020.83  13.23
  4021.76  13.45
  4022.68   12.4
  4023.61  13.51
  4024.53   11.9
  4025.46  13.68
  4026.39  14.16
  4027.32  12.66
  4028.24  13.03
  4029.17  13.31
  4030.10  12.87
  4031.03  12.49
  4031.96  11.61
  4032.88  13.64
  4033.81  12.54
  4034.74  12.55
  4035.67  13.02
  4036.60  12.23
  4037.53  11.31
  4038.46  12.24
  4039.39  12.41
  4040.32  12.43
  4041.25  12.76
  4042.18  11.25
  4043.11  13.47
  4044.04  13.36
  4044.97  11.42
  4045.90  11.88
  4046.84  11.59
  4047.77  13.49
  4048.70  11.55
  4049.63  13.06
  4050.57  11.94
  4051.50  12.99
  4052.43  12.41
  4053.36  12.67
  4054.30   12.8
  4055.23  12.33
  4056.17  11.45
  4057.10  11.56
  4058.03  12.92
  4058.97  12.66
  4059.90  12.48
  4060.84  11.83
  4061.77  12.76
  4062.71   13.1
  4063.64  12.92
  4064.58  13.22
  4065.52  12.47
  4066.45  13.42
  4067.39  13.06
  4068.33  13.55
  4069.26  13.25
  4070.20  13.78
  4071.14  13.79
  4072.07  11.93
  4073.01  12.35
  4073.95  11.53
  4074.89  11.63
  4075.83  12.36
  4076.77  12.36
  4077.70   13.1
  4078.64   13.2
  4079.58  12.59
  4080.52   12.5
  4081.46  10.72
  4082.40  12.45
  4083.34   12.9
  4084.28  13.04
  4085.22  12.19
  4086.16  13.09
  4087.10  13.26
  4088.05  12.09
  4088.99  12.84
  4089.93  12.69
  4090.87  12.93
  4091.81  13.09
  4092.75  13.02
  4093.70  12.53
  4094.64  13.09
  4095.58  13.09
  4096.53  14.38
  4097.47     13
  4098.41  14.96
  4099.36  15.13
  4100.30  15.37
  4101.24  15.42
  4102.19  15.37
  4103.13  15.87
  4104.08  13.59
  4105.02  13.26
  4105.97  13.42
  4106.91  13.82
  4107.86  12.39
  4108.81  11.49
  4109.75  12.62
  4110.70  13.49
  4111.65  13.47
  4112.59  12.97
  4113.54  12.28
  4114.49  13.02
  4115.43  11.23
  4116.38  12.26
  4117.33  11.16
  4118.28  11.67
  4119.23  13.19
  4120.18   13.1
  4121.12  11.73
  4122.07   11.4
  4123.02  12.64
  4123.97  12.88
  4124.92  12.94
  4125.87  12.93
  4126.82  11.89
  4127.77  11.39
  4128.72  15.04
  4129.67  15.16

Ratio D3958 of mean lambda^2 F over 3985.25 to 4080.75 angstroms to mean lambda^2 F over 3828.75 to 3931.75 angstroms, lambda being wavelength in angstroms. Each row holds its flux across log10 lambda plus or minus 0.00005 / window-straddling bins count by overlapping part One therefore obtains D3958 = 0.85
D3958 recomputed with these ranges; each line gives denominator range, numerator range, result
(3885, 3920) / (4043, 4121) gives 0.90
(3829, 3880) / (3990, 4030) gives 0.80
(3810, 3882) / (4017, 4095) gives 0.84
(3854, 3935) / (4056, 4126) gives 0.86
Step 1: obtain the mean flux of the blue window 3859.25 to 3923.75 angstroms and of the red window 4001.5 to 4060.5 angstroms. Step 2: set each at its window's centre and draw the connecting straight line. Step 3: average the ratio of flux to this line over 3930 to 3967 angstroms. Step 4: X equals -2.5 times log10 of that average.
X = 0.15 mag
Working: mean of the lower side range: 17.2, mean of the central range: 13.3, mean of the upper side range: 12.6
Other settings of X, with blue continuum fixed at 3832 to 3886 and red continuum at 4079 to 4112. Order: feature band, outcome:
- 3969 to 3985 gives 0.09 mag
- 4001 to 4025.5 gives 0.15 mag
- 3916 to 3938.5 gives 0.23 mag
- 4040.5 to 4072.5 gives 0.11 mag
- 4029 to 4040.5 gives 0.15 mag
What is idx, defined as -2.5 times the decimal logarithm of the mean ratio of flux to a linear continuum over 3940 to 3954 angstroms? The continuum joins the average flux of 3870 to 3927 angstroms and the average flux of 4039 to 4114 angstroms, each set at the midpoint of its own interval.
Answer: 0.17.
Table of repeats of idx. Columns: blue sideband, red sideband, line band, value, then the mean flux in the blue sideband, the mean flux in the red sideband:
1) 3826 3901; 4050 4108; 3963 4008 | 0.05 mag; 17.1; 13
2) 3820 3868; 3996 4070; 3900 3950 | 0.09 mag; 16.3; 12.7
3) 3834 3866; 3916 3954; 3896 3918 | -0.07 mag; 16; 13.1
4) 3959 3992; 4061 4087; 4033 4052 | 0.08 mag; 14.6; 12.7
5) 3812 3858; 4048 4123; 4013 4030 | 0.04 mag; 15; 12.9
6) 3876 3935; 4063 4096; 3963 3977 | -0.13 mag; 15.1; 12.7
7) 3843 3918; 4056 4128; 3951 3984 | 0.06 mag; 17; 12.9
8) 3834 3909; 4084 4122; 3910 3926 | 0.16 mag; 17.1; 13.1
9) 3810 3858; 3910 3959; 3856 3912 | -0.25 mag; 15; 13.2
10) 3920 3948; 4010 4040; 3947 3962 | -0.04 mag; 12.8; 12.8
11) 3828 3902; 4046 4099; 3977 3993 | 0.08 mag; 17.1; 12.7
